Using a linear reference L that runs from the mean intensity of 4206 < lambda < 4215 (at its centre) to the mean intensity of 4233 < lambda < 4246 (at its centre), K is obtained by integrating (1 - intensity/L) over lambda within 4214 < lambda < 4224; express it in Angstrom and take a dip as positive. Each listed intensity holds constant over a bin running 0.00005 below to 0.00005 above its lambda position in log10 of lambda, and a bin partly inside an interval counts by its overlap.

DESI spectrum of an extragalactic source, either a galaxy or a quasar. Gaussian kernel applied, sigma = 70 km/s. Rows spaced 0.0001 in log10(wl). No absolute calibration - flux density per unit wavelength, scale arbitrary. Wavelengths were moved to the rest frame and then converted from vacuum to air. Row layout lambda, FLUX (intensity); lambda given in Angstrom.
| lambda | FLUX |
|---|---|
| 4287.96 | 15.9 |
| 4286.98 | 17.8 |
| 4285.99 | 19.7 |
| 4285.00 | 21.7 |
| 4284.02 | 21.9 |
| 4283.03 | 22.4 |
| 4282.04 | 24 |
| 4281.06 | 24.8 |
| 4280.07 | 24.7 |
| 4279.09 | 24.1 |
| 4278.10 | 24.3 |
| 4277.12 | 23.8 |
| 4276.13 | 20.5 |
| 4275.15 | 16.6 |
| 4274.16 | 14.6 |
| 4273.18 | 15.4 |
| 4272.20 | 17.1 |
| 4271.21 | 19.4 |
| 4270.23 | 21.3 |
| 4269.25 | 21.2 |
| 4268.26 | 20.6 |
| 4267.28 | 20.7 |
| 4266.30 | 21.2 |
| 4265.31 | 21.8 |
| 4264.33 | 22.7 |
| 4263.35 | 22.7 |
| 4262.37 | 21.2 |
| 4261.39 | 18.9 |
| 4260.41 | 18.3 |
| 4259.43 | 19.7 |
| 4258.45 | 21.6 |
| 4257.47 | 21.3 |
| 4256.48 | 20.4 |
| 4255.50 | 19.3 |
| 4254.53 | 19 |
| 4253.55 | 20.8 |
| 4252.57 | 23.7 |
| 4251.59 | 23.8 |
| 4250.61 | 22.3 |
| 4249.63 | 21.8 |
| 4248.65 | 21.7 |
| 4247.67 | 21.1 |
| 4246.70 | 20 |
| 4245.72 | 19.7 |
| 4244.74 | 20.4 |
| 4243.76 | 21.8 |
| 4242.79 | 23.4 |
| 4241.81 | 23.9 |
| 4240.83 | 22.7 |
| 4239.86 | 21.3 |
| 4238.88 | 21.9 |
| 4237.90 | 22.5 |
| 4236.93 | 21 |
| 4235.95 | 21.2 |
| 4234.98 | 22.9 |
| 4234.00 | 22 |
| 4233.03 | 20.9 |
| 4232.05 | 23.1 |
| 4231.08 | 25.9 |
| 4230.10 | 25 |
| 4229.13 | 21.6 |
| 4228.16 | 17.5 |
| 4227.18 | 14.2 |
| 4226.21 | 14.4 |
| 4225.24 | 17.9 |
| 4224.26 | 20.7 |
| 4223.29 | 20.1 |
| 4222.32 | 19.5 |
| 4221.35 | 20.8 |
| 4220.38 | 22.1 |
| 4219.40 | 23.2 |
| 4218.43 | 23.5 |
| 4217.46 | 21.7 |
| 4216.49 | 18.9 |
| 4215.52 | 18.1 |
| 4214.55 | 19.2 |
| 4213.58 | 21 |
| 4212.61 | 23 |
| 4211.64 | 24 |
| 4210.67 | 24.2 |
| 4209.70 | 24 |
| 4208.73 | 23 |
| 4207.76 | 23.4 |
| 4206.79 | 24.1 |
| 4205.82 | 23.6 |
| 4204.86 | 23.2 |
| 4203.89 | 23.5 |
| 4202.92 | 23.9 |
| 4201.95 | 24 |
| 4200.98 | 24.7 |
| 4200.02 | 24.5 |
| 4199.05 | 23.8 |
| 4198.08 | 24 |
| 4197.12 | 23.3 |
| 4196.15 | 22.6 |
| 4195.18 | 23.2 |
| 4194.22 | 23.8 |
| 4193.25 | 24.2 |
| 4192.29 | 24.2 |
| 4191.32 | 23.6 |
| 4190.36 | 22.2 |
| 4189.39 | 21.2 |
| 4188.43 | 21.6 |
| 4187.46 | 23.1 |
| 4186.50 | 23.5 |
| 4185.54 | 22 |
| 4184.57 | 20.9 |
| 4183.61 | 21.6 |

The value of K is 0.8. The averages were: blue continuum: 22.9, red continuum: 21.9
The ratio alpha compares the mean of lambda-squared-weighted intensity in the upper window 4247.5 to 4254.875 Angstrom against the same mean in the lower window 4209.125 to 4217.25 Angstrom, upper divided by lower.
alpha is 1.03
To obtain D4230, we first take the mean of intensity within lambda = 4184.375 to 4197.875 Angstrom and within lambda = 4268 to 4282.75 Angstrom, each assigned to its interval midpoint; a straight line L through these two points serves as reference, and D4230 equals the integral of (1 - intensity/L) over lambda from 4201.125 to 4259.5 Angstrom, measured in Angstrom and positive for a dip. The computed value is 0.89 Angstrom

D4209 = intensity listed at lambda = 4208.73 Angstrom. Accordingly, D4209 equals 23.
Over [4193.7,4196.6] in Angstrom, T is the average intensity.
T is 23.2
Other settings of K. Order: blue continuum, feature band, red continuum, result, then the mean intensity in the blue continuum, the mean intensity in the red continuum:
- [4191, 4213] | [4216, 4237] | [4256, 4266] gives 1.6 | 23.7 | 20.9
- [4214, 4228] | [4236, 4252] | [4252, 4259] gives -1.1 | 19.5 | 20.9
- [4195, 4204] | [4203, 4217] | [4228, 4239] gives 0.5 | 23.8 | 22.3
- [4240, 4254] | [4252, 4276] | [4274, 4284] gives 2.3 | 21.9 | 22.2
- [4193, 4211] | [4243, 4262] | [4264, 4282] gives 0.7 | 23.7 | 20.9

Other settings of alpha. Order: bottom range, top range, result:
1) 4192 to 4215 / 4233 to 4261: 0.93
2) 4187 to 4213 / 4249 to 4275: 0.89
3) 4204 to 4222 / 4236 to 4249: 0.98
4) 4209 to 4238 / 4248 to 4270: 1.02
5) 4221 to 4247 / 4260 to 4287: 1.01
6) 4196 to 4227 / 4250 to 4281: 0.97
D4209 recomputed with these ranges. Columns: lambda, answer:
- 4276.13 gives 20.5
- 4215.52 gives 18.1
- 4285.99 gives 19.7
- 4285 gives 21.7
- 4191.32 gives 23.6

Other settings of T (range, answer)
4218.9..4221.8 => 22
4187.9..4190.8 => 21.6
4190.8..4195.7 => 23.8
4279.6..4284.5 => 23.5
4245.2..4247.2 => 19.9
